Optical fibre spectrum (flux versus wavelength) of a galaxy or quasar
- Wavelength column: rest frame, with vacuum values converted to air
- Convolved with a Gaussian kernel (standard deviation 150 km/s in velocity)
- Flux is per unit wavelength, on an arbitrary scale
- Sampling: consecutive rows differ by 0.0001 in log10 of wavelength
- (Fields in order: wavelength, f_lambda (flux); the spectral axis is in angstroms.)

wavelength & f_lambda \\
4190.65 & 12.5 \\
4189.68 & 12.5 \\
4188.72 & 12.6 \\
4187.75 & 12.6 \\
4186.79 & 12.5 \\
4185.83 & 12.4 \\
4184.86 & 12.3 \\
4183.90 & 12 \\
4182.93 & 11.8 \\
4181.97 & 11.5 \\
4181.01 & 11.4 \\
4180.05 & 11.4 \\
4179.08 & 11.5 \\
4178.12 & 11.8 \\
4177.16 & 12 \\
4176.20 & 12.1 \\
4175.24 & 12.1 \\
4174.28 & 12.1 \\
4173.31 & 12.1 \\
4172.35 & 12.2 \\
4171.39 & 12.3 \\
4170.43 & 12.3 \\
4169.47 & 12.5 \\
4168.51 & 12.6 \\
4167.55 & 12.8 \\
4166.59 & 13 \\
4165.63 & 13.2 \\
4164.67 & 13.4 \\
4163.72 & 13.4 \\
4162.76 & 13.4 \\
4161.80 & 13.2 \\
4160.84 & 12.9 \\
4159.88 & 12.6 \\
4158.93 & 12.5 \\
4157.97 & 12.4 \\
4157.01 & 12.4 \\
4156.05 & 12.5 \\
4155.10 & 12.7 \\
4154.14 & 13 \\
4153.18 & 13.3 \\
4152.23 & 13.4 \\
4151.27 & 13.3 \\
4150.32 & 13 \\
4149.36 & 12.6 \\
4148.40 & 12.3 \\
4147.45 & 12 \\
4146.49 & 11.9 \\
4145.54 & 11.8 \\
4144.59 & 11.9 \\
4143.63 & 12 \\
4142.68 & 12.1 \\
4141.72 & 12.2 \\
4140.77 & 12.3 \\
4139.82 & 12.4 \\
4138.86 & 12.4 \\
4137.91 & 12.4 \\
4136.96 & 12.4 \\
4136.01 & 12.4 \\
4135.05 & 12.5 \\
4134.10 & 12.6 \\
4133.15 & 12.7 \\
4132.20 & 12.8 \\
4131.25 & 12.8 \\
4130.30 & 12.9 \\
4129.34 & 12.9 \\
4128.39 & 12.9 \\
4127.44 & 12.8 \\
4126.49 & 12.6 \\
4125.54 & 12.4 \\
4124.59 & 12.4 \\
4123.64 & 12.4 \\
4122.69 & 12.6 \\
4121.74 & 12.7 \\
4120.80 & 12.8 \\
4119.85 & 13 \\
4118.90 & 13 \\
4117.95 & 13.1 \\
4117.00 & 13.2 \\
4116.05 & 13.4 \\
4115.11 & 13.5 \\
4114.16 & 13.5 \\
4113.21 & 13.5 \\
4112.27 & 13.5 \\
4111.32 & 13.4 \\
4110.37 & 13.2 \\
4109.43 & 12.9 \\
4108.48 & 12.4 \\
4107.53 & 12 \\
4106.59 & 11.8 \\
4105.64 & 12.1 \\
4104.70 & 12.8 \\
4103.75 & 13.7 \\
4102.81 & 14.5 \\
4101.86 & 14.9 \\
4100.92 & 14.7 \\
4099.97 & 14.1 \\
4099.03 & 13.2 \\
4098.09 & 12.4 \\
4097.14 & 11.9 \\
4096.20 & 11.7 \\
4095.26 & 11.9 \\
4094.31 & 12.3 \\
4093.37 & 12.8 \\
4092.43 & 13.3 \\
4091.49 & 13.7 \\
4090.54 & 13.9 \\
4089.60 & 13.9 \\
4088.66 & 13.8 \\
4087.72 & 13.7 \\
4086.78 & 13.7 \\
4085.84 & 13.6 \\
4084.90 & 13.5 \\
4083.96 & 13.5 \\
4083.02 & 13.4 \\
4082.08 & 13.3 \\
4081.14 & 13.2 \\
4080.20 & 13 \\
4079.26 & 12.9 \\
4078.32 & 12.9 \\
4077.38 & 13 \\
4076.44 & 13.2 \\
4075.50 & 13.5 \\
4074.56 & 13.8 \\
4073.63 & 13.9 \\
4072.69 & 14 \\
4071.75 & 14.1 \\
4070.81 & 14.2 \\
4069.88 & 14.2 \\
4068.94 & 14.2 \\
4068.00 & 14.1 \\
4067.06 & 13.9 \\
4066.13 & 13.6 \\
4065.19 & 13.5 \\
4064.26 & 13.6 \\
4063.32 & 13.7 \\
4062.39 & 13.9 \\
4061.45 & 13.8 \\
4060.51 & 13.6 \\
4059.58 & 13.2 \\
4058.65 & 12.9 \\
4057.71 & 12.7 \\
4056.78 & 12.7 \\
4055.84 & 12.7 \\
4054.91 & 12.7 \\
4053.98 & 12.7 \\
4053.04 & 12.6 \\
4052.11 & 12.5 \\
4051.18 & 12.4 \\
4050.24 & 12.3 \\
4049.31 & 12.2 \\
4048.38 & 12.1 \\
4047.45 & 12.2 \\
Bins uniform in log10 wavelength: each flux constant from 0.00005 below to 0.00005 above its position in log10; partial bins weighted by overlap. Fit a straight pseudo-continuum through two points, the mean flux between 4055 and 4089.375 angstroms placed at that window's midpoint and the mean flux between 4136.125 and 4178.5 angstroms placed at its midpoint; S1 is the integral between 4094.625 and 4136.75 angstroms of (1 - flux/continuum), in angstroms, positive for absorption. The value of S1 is 0.3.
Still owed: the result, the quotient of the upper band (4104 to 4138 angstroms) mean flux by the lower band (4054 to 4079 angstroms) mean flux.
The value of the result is 0.9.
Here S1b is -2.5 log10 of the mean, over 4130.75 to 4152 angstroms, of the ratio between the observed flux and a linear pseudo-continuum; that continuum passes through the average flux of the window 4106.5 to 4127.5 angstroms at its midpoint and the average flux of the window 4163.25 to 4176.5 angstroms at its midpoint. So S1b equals 0.029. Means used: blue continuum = 12.9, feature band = 12.4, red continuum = 12.6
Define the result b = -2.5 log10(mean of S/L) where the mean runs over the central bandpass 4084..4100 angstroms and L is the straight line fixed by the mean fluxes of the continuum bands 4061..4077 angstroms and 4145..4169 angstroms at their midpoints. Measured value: 0.035 mag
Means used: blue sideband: 13.8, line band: 13.1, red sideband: 12.8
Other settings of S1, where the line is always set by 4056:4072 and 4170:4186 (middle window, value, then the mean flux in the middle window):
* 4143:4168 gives -0.9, 12.7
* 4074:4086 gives 0.1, 13.3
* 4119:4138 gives 0.0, 12.7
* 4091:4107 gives 0.1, 13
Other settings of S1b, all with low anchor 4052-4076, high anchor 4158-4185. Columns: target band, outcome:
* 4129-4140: 0.01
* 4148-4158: -0.02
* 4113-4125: -0.01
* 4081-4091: -0.03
